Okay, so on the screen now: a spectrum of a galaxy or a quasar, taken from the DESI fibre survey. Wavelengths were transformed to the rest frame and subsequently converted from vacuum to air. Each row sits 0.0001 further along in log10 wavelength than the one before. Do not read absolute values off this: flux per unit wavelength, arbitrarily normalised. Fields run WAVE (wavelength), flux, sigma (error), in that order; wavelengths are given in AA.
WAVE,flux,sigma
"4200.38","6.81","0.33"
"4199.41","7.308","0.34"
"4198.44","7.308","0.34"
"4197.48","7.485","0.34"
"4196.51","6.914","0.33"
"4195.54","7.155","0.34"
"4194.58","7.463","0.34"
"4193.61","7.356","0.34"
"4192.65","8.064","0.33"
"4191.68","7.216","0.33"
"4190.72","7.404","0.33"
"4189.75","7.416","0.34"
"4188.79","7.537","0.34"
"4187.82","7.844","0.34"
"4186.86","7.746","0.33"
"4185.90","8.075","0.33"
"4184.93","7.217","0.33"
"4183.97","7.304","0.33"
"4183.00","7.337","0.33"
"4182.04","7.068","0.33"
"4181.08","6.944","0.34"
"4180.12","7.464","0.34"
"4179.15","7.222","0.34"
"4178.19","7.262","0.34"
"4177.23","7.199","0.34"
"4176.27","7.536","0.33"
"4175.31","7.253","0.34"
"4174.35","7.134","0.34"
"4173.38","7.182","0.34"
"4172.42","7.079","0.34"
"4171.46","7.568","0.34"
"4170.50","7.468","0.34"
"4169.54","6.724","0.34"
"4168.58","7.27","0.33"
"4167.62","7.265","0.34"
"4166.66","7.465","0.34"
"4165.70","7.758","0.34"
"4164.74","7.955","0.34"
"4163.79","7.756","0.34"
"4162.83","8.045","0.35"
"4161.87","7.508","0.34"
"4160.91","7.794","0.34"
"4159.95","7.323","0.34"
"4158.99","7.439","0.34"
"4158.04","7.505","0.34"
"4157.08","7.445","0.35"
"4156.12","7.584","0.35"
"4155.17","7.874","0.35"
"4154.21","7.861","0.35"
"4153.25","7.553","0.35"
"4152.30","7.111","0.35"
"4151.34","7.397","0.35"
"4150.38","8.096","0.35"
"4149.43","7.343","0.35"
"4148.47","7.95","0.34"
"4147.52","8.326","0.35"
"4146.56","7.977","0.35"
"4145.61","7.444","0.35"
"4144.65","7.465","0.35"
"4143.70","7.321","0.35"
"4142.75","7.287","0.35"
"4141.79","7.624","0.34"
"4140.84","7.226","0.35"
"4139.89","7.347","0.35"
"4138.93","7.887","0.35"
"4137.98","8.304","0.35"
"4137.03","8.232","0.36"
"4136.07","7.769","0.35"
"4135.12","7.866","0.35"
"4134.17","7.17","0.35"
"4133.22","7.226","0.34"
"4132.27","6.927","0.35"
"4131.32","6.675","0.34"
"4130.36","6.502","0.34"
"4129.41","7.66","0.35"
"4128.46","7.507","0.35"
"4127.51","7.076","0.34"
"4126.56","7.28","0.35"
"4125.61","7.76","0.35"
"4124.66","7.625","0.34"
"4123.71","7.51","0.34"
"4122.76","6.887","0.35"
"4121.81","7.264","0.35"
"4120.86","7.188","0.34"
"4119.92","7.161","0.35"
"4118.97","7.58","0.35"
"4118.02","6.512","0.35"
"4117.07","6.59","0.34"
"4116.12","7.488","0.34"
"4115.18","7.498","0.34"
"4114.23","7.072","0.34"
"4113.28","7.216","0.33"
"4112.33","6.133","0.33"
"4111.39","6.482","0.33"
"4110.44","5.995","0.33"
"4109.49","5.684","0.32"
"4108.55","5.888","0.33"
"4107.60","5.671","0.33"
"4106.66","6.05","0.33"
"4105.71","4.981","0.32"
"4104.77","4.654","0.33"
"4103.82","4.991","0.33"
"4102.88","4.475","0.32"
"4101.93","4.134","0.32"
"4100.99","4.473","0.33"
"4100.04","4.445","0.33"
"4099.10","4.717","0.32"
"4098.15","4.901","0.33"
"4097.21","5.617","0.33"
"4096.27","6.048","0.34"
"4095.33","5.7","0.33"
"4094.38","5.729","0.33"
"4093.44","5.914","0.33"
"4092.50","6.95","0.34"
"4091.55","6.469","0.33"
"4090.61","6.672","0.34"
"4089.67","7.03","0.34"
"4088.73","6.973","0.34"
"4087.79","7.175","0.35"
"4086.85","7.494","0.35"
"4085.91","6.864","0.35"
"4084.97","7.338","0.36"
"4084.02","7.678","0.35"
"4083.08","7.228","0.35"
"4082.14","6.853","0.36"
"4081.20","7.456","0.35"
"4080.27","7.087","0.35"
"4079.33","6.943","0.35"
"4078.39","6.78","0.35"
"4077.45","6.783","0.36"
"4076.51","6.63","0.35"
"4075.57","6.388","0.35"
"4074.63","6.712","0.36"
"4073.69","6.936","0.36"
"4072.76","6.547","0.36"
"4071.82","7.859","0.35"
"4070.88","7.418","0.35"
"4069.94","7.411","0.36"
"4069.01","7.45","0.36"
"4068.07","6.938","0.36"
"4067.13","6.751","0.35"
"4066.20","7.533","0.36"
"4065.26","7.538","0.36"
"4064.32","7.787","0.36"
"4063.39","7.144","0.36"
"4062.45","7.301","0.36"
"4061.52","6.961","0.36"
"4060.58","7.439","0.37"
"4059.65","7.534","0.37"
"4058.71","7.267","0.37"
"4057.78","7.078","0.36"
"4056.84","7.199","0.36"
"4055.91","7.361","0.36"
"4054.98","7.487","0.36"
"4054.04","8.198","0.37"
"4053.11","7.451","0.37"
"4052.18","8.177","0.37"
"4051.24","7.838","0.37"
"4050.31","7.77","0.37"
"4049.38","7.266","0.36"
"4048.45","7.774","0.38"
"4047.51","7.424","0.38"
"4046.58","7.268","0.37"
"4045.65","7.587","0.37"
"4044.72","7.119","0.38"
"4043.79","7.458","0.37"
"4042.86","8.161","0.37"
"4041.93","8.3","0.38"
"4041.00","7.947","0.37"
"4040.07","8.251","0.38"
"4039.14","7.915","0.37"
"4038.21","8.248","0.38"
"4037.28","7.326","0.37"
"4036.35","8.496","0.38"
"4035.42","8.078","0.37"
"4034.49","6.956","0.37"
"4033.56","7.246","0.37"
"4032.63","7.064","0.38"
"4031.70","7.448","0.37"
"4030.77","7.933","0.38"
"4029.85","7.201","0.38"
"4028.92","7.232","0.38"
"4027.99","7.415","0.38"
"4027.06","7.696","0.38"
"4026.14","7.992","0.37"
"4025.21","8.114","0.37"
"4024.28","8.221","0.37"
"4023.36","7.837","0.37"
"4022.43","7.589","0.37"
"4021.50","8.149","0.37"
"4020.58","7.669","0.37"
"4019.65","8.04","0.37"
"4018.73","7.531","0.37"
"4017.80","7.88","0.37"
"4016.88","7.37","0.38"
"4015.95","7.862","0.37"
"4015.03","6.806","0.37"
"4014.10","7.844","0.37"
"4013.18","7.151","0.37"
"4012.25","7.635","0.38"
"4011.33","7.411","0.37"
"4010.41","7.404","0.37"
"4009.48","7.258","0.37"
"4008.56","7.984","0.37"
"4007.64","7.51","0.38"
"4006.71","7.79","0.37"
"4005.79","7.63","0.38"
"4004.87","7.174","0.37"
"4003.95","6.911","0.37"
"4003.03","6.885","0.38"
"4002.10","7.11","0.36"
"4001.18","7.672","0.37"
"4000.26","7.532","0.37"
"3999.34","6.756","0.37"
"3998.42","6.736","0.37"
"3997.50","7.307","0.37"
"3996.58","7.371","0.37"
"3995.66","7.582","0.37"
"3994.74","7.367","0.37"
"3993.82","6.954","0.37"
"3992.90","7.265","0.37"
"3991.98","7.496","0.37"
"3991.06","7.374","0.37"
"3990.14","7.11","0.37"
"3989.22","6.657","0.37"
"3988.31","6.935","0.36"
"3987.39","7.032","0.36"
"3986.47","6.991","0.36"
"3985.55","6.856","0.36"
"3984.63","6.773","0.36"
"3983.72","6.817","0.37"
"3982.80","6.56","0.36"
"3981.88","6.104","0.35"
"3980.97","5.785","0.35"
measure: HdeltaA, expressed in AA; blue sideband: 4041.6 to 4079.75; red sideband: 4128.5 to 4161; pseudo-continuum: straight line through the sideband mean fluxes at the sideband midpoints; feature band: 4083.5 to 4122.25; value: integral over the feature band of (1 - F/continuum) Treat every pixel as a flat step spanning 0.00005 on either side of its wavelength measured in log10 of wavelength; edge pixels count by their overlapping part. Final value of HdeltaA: 6.4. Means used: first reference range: 7.34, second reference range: 7.54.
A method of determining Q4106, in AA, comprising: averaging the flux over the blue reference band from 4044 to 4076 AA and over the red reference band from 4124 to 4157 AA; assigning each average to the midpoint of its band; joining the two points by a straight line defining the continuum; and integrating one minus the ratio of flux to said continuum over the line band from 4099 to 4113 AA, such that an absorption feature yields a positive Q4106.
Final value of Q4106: 4.1 AA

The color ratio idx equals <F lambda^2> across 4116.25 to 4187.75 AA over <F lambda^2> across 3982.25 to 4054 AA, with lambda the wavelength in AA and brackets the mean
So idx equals 1.06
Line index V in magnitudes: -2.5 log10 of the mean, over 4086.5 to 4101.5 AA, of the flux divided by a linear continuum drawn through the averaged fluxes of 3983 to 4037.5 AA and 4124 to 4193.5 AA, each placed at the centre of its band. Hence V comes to 0.23 mag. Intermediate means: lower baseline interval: 7.41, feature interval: 6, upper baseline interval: 7.49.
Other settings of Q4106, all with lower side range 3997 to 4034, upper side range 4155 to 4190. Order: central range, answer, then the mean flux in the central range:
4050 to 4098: 2.7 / 7.06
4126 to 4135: 0.4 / 7.15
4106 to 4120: 1.7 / 6.56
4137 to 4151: -0.5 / 7.7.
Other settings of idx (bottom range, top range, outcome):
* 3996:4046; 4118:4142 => 1.03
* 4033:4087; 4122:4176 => 1.06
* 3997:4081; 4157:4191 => 1.06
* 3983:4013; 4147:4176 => 1.13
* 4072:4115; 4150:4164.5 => 1.26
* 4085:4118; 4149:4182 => 1.27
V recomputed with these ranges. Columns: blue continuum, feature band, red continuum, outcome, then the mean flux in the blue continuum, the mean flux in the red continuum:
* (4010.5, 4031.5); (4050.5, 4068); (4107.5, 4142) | 0.00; 7.66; 7.13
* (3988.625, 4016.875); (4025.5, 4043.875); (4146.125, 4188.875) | -0.05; 7.32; 7.5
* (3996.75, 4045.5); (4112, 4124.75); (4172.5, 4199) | 0.05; 7.58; 7.37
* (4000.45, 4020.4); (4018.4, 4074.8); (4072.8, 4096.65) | -0.06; 7.47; 6.79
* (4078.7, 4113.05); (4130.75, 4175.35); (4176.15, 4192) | -0.09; 6.09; 7.4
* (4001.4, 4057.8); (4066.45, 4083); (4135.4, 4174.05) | 0.09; 7.61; 7.59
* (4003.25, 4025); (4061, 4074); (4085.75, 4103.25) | -0.13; 7.59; 5.87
